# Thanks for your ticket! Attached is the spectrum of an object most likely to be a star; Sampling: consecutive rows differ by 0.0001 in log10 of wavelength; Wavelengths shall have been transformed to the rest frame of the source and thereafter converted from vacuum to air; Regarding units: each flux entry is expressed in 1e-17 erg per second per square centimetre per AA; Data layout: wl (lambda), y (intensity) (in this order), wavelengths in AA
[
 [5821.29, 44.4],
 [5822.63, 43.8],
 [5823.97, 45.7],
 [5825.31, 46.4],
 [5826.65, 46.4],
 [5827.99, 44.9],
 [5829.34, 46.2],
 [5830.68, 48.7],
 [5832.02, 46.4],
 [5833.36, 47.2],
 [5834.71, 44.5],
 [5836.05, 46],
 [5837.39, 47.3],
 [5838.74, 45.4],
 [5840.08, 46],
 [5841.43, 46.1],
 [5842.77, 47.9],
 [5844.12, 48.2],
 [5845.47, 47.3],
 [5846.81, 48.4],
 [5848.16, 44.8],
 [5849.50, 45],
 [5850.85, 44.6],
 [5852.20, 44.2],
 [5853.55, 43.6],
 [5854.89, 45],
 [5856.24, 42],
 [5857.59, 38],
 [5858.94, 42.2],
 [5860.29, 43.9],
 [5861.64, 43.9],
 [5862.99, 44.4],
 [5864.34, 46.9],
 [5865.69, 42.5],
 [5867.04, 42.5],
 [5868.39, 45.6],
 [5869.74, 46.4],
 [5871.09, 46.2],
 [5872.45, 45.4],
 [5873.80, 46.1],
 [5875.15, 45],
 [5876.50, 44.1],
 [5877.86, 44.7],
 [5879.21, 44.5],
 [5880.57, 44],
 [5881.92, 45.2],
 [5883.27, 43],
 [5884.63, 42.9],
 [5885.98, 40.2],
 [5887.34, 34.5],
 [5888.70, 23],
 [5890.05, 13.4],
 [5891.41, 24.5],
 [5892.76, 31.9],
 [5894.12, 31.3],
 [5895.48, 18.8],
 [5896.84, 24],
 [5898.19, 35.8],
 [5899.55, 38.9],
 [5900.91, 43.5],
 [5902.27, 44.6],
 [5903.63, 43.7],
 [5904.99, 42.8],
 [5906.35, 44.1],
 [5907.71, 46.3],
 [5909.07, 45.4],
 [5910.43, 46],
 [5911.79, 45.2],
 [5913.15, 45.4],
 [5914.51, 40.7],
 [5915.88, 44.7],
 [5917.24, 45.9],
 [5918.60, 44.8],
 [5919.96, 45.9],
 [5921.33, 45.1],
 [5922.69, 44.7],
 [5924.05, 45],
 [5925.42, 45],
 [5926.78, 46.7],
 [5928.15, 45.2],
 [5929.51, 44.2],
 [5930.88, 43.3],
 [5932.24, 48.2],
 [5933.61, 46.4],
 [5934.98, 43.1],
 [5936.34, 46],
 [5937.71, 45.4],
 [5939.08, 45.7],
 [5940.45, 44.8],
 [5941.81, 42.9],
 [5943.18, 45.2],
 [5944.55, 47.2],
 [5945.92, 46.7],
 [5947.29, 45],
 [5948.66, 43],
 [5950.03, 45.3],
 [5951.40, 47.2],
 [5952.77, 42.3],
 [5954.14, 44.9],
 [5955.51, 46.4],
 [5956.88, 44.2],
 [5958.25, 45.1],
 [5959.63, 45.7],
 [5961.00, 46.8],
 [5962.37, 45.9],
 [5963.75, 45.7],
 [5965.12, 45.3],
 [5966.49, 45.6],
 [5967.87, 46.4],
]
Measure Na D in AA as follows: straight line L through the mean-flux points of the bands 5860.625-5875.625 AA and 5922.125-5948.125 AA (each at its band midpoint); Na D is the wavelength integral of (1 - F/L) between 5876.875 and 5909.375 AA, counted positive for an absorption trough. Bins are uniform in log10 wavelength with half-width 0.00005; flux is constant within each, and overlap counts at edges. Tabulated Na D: 5.8 AA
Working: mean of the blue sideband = 45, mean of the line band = 37.1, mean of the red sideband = 45.3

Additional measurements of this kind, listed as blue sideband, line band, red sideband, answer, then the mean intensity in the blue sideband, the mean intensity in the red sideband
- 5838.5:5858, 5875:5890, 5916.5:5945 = 1.8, 45.2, 45.3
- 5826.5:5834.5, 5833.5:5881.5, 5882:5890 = -4.6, 46.5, 35.5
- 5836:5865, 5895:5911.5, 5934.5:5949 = 1.9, 45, 45.1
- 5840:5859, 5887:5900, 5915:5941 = 5.2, 44.9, 45.2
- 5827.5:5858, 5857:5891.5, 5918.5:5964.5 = 3.3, 45.6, 45.3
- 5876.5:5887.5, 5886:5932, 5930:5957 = 4.5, 42.8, 45.2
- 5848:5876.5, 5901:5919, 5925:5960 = 0.1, 44.2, 45.2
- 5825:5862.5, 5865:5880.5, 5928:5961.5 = 0.2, 45.4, 45.2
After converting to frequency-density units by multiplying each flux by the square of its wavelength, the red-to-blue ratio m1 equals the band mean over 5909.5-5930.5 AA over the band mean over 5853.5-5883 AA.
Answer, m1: 1.04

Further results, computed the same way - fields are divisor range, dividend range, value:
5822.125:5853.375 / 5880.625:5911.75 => 0.82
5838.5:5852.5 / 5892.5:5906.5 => 0.80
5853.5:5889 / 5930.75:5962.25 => 1.08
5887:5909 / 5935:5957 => 1.34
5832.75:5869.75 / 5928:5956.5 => 1.04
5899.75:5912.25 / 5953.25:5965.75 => 1.04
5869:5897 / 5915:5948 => 1.23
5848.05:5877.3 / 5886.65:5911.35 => 0.81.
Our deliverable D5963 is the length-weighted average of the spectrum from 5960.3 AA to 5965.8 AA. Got 45.9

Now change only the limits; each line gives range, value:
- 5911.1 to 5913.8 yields 45.3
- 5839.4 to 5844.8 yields 47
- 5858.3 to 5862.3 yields 43.3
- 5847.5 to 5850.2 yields 45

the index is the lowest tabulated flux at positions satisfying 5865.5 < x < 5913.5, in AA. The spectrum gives 13.4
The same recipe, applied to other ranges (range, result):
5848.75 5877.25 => 38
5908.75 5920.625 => 40.7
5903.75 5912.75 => 42.8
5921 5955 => 42.3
